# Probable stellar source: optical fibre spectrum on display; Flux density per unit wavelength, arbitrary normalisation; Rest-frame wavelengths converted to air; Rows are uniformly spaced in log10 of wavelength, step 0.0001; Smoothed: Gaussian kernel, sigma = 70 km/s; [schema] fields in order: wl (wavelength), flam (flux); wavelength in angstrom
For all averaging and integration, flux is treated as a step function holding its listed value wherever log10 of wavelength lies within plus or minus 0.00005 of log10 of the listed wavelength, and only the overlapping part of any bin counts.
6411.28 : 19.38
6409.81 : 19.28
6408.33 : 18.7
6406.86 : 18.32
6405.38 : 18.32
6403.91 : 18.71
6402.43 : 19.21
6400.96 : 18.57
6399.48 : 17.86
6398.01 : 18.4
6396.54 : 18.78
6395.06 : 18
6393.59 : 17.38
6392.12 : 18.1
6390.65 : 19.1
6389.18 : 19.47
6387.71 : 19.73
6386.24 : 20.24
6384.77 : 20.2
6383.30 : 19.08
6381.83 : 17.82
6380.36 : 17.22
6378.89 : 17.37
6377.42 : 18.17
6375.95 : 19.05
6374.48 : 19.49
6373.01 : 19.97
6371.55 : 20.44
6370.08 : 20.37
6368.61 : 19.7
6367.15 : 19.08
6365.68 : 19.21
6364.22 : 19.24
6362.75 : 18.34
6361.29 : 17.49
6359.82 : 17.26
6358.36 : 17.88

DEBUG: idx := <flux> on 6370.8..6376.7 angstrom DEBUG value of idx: 19.7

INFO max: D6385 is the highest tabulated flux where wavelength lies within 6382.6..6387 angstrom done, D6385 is 20.24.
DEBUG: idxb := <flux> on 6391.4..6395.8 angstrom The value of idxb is 17.8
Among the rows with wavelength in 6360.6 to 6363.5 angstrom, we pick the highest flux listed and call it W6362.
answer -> 18.34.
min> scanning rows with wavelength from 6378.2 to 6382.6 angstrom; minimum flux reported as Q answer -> 17.22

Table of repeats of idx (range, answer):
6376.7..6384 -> 17.9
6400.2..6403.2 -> 18.8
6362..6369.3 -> 19.1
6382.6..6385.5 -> 19.6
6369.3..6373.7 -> 20.3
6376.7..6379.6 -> 17.8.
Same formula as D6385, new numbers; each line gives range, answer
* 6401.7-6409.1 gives 19.21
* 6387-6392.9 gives 19.73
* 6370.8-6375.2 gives 20.44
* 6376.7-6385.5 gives 20.2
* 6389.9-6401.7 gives 19.1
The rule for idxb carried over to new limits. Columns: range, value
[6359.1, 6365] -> 18.1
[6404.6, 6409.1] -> 18.5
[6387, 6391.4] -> 19.4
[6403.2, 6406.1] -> 18.5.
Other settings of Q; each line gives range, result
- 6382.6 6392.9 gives 18.1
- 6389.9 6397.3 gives 17.38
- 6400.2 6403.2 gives 18.57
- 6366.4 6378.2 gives 18.17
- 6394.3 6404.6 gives 17.86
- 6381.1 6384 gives 17.82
